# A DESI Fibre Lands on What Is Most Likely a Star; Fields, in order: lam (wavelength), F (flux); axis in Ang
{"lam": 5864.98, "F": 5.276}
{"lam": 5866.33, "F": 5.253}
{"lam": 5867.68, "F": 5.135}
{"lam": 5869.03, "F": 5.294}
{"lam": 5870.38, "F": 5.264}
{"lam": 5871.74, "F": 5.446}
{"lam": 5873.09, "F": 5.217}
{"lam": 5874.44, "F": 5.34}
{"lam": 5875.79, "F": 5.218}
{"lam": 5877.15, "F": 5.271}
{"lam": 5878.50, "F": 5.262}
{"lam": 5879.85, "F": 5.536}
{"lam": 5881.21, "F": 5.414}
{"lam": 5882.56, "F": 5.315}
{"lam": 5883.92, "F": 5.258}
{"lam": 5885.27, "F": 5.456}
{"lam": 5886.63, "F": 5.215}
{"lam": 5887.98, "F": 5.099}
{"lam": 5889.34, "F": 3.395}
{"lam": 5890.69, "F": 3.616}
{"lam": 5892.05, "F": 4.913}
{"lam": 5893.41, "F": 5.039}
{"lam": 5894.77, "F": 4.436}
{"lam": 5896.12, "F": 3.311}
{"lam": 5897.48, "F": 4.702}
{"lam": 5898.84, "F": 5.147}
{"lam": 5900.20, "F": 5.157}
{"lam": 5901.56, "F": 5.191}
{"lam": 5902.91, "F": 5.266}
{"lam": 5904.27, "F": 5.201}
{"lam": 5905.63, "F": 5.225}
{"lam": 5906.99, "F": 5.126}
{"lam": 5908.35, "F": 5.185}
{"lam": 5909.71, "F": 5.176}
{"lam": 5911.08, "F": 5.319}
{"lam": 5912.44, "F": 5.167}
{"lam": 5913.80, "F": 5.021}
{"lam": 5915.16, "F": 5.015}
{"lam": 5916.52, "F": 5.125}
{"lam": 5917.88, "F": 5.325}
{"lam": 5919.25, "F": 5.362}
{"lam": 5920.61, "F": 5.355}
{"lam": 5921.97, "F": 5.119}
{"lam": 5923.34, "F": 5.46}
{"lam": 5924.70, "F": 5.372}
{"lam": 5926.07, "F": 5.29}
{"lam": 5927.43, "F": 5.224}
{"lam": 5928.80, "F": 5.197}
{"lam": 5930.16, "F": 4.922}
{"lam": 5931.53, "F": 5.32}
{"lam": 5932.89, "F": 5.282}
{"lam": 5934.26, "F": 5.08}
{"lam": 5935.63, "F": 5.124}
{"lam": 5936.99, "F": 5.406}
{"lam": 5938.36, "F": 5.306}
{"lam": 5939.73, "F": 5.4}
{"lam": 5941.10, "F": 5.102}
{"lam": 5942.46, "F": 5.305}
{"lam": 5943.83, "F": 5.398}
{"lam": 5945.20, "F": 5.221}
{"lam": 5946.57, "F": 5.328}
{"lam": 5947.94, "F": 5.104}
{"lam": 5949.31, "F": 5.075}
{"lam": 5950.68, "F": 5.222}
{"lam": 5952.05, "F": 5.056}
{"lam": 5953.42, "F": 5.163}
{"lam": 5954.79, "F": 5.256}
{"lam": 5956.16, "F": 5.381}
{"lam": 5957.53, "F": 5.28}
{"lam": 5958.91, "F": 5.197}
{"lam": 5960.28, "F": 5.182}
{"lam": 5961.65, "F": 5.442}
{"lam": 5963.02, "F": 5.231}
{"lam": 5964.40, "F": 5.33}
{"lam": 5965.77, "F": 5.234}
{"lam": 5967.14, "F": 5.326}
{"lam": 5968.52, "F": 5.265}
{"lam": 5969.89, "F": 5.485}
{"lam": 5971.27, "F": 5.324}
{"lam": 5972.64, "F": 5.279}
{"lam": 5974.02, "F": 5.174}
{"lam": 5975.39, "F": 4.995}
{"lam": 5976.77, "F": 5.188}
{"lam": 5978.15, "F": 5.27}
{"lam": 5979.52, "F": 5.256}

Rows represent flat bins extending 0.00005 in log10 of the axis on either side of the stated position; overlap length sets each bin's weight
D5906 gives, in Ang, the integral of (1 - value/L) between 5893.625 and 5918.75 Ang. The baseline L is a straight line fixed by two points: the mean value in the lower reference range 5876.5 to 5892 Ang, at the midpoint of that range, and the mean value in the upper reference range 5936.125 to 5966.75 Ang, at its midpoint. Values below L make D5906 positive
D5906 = 0.32 Ang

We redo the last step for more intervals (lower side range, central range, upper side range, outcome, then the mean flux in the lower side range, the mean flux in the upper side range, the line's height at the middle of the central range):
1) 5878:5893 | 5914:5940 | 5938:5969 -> -0.5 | 4.95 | 5.25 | 5.13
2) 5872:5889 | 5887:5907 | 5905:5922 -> 2.0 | 5.27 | 5.2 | 5.23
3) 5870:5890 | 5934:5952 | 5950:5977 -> 0.0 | 5.18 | 5.25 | 5.23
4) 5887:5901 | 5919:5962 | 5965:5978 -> -2.6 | 4.5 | 5.25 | 4.95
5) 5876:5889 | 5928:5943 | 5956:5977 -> 0.1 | 5.26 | 5.27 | 5.26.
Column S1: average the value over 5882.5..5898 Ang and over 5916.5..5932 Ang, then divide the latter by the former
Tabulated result 1.14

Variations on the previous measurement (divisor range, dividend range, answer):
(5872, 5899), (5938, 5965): 1.07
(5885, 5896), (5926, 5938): 1.14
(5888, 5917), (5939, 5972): 1.09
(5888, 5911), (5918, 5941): 1.10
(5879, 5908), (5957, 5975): 1.08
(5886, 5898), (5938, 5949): 1.19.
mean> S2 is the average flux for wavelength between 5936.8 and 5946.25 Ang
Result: 5.3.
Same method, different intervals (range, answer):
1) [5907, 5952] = 5.22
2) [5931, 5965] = 5.25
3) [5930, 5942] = 5.23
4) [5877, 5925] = 5.04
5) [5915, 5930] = 5.26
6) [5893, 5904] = 4.79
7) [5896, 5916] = 5.06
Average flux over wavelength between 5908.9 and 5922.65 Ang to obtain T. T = 5.2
